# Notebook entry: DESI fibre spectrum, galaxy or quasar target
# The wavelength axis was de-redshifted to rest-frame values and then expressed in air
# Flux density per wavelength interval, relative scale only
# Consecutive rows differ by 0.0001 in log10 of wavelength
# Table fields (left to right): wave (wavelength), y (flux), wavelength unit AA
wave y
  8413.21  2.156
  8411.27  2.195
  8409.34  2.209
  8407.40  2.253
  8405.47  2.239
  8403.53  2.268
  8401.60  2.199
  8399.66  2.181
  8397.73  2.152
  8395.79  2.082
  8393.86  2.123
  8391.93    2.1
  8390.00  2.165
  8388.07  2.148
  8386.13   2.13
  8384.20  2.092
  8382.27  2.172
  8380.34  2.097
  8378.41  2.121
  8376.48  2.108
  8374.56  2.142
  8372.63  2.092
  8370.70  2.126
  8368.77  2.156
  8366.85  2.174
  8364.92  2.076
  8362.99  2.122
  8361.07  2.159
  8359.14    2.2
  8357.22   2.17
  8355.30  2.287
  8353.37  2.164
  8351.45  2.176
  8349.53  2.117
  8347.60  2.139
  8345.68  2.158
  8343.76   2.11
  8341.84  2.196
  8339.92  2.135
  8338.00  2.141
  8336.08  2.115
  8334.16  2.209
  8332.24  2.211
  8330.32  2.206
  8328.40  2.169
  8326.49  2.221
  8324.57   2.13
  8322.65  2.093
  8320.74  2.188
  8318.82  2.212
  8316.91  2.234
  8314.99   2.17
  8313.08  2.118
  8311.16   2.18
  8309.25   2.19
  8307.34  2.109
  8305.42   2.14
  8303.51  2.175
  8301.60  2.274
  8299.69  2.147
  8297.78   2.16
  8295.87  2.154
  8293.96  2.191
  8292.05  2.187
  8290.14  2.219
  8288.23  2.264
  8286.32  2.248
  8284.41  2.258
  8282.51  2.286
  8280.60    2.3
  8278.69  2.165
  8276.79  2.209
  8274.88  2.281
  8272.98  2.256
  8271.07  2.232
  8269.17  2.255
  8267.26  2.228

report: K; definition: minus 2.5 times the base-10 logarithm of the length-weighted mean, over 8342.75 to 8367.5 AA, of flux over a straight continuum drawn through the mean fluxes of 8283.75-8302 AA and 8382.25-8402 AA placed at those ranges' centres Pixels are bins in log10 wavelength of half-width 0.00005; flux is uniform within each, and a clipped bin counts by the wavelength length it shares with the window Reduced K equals 0.00 mag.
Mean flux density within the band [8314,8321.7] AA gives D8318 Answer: 2.2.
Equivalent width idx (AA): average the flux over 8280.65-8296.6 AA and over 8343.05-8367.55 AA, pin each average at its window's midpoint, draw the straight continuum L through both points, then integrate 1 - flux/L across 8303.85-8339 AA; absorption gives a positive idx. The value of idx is 0.4 AA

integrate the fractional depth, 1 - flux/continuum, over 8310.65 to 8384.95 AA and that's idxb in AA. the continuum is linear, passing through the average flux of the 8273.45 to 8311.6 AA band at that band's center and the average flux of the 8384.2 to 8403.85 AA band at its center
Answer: 0.7 AA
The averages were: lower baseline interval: 2.21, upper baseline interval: 2.15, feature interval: 2.16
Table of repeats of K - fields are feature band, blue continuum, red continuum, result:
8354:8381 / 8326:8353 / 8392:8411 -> 0.01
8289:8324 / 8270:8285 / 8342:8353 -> 0.02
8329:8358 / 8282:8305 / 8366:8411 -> 0.01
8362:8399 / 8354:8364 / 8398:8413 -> 0.04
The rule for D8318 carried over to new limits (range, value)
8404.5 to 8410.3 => 2.23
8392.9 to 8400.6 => 2.13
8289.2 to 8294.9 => 2.2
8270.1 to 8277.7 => 2.24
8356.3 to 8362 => 2.18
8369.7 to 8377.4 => 2.12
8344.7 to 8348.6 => 2.15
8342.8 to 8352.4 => 2.14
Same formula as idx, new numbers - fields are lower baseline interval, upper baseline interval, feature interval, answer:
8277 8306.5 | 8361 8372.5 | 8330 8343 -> 0.0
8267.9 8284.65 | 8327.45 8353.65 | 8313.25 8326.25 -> 0.1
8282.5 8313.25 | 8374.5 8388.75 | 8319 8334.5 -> -0.1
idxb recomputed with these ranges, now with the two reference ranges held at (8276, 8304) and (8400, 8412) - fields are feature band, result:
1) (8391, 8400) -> 0.4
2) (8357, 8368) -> 0.4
